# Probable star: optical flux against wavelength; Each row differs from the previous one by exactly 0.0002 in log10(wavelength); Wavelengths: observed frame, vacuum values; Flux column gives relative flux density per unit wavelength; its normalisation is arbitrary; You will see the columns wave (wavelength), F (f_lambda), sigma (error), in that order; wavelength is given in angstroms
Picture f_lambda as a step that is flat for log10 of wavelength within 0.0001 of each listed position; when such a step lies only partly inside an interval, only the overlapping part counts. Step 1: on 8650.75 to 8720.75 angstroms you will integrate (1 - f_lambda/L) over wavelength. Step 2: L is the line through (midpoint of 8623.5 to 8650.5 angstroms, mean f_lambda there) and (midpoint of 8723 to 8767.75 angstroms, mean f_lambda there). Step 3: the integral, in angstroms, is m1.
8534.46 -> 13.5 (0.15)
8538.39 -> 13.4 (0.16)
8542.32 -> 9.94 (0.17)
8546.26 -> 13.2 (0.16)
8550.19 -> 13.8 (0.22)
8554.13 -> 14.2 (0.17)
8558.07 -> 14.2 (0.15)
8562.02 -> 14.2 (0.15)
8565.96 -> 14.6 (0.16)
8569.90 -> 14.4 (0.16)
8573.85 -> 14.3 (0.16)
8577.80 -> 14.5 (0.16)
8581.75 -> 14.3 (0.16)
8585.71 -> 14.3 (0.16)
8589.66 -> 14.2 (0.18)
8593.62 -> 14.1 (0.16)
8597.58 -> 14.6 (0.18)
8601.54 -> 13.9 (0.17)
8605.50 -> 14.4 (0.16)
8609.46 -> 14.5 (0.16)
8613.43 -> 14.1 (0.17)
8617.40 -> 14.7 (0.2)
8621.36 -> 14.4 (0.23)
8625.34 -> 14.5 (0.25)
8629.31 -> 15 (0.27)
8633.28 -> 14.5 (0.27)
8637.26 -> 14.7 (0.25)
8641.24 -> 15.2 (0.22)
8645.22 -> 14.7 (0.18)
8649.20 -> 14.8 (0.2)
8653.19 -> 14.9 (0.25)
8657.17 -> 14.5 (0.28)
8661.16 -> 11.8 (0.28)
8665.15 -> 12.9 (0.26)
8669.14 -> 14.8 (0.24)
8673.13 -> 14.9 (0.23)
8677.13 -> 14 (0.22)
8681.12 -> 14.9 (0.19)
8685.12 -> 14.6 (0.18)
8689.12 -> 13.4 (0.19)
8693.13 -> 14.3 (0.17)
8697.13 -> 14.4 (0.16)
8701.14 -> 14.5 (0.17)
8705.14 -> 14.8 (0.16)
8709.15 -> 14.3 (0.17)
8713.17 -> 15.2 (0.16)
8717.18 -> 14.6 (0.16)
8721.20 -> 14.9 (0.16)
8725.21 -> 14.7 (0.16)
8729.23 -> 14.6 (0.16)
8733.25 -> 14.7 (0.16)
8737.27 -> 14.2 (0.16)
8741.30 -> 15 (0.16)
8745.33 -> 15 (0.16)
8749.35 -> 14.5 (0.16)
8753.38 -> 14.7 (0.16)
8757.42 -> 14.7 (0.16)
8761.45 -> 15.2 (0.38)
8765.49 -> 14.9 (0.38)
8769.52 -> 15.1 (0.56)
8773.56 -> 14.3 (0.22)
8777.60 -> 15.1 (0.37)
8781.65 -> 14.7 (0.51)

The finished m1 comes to 2.2 angstroms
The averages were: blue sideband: 14.8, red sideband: 14.8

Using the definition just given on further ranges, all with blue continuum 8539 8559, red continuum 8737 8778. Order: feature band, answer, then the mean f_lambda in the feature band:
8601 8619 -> -1.1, 14.3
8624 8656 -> -2.3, 14.8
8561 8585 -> -2.1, 14.4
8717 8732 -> -0.2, 14.7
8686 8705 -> 0.1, 14.2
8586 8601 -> -1.0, 14.3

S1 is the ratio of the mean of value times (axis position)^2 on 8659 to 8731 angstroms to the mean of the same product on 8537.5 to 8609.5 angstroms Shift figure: 1.1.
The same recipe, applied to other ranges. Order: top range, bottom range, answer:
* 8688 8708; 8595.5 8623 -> 1.02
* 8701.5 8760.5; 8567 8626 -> 1.06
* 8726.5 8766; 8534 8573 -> 1.14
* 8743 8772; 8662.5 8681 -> 1.07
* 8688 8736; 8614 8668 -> 1.03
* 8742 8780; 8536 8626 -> 1.10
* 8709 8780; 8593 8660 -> 1.04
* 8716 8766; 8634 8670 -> 1.06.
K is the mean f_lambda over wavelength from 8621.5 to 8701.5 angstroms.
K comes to 14.4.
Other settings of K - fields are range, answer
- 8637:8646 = 14.9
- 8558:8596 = 14.3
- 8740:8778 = 14.8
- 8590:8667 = 14.3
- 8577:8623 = 14.3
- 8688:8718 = 14.5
